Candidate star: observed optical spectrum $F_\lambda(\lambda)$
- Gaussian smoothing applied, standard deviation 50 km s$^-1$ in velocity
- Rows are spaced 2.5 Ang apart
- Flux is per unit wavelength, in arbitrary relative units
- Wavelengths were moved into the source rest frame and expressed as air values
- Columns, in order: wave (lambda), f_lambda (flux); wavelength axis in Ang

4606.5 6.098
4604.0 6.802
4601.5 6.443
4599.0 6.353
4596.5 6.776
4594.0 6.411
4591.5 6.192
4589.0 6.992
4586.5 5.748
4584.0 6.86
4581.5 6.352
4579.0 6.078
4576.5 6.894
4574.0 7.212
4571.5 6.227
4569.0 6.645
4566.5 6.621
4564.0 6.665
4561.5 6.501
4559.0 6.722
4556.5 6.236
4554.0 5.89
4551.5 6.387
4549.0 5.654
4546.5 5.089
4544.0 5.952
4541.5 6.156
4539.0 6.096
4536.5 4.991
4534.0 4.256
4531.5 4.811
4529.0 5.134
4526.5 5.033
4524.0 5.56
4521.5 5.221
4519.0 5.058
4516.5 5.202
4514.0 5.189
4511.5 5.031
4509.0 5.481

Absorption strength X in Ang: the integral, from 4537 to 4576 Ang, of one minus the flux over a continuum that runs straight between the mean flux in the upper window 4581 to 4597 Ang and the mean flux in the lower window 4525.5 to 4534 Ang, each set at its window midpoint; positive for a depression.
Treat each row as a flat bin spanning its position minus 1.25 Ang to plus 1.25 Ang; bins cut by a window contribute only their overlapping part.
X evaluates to -4.58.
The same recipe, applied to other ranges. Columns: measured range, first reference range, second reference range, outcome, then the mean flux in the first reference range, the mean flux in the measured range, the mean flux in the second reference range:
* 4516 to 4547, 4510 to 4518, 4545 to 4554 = 0.9 Ang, 5.15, 5.28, 5.74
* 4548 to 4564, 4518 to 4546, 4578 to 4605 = -1.4 Ang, 5.29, 6.27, 6.46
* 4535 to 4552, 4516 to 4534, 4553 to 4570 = 0.2 Ang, 5.08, 5.71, 6.47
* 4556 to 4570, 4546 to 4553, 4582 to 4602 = -1.4 Ang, 5.78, 6.58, 6.47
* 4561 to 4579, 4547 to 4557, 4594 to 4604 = -1.4 Ang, 5.96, 6.65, 6.54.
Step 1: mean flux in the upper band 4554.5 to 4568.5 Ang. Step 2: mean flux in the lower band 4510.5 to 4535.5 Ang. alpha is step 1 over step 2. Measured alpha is 1.3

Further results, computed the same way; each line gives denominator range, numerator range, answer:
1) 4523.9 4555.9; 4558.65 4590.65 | 1.20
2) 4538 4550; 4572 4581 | 1.15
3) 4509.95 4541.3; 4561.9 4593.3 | 1.26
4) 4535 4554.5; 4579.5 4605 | 1.13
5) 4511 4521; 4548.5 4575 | 1.26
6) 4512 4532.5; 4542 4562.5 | 1.18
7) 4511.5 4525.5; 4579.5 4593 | 1.23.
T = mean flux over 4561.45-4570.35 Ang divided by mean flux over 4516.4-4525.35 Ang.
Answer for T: 1.26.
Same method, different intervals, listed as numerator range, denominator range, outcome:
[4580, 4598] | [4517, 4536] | 1.29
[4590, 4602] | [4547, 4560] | 1.06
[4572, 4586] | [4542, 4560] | 1.10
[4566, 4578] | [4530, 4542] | 1.29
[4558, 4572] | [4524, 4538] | 1.33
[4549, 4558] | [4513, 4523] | 1.18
